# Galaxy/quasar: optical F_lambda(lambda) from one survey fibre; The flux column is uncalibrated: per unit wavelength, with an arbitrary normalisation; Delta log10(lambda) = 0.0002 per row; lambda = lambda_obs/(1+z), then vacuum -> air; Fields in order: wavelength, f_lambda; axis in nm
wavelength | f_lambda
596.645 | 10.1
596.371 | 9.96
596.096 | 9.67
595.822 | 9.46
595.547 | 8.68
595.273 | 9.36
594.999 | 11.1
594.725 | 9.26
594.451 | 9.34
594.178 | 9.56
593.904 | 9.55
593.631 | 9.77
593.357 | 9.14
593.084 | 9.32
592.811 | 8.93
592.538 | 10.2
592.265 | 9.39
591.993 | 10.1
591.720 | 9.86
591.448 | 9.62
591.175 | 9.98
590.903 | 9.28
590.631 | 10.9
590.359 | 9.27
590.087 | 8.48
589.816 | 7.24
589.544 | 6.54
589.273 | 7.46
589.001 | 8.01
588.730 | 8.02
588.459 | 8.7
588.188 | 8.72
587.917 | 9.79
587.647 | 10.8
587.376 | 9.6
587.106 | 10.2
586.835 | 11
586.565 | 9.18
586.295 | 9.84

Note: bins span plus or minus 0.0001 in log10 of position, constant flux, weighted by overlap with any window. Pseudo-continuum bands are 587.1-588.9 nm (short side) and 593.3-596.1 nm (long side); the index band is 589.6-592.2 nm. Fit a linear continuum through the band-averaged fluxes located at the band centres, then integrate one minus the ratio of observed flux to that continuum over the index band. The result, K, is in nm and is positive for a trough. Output 0.025 nm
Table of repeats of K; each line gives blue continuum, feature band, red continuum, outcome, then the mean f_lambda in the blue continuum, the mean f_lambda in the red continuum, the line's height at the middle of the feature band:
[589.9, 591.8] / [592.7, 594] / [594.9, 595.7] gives 0.04 nm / 9.56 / 9.64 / 9.6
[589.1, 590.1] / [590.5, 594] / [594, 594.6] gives -0.50 nm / 7.32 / 9.45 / 8.52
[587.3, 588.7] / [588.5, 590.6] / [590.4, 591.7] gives 0.35 nm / 9.41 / 9.89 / 9.65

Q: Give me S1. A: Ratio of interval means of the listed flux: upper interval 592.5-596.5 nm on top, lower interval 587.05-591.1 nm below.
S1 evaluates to 1.1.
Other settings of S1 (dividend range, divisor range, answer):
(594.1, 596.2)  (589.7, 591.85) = 1.02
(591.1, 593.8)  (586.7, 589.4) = 1.04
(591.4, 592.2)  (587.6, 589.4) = 1.13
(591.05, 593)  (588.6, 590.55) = 1.22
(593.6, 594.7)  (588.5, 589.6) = 1.24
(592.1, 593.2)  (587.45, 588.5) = 0.99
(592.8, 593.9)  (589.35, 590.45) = 1.20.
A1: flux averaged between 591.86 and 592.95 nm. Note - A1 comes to 9.66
